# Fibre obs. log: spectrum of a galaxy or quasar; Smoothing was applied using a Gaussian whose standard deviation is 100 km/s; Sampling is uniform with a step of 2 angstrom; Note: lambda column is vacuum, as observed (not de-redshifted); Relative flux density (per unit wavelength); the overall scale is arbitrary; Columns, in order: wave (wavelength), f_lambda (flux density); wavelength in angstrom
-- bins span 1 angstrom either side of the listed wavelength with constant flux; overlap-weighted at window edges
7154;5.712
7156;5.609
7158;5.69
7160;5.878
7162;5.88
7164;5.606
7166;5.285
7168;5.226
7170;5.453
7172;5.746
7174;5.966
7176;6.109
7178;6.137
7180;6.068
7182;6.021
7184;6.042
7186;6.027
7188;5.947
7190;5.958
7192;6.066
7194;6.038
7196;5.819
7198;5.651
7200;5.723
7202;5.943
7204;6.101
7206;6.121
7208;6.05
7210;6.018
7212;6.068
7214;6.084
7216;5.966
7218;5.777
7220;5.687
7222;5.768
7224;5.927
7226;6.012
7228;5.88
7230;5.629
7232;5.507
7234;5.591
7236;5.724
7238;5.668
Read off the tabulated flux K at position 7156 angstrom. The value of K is 5.609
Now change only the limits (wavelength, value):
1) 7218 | 5.777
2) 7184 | 6.042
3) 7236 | 5.724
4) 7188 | 5.947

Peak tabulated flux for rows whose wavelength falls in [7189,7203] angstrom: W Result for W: 6.066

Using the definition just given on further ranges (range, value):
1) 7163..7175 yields 5.966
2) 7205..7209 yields 6.121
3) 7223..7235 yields 6.012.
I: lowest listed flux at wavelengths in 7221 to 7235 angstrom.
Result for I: 5.507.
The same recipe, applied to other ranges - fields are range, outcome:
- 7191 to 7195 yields 6.038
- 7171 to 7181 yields 5.746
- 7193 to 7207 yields 5.651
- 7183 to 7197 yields 5.819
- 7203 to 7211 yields 6.018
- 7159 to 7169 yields 5.226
